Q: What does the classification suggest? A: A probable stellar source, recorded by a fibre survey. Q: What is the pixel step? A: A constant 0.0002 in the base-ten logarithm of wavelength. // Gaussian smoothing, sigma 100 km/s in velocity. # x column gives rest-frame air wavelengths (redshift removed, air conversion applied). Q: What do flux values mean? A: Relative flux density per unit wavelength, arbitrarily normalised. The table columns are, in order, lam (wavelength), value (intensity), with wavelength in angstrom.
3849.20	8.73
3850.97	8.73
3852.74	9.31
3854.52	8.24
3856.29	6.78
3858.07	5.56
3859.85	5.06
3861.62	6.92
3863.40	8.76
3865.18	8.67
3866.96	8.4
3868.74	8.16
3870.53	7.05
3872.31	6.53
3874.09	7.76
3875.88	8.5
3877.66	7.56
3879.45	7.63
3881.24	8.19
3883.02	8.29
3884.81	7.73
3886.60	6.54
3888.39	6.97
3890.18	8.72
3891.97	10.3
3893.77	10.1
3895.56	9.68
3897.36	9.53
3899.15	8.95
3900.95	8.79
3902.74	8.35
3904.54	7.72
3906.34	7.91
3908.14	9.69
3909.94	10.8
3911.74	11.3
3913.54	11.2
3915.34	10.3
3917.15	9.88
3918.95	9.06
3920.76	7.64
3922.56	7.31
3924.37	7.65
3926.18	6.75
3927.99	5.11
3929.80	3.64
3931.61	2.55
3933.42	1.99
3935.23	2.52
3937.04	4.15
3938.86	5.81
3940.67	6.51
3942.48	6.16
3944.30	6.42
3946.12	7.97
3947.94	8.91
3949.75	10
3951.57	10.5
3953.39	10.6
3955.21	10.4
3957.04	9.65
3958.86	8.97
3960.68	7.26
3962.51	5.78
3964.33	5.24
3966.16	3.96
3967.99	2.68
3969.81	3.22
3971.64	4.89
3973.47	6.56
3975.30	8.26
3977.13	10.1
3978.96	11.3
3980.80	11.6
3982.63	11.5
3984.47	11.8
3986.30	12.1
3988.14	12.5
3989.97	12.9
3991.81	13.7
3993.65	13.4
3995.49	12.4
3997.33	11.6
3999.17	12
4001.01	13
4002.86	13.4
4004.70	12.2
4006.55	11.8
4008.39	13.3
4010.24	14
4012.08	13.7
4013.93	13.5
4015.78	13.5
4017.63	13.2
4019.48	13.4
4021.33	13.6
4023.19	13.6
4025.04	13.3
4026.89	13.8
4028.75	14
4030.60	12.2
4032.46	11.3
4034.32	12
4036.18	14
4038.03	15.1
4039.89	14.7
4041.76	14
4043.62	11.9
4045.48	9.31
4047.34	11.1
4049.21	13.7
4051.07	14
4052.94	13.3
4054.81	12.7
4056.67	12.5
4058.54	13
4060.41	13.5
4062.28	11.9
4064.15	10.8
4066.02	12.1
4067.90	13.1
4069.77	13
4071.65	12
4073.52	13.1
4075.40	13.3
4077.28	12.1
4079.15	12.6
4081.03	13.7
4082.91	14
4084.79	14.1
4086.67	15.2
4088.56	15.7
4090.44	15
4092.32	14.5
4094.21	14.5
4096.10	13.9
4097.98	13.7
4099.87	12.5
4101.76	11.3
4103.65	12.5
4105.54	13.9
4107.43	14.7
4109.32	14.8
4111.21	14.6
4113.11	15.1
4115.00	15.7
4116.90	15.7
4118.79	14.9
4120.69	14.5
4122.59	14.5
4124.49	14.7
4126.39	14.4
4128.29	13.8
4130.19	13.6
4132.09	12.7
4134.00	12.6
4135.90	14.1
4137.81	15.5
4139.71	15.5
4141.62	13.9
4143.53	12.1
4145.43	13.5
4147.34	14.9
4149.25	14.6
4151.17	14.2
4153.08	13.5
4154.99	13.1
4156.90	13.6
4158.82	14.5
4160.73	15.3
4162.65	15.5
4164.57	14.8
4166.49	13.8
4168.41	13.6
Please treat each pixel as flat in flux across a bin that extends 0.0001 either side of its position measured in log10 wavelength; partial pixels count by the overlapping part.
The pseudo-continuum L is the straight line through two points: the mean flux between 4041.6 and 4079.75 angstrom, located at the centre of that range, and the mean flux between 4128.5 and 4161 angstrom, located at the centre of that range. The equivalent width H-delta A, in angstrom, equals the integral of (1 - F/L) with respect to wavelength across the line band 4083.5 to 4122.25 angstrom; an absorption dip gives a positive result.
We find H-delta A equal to -3.3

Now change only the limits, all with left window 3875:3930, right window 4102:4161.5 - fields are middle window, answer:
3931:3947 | 7.6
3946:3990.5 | 6.3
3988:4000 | -2.1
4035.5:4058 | -1.8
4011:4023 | -2.3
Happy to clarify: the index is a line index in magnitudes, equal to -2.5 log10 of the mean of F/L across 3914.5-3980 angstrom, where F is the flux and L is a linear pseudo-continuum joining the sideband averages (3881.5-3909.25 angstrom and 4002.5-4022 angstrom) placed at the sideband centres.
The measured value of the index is 0.46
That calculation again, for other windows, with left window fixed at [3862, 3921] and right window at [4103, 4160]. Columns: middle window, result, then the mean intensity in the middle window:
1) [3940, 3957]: 0.154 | 8.69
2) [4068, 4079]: 0.012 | 12.7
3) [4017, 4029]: -0.157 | 13.5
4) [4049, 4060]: -0.064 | 13.2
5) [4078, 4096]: -0.090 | 14.3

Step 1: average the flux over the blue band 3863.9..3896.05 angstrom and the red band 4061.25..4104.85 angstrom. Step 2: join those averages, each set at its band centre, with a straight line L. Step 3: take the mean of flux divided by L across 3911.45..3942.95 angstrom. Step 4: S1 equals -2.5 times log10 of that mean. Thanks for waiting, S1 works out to 0.37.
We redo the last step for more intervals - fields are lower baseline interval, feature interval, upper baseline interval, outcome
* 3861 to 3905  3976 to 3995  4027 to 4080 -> -0.103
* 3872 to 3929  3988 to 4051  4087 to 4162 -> -0.132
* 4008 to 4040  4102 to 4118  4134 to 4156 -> -0.049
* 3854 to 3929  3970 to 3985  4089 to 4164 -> 0.144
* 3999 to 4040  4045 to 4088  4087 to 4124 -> 0.081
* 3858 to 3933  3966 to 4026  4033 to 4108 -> -0.029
